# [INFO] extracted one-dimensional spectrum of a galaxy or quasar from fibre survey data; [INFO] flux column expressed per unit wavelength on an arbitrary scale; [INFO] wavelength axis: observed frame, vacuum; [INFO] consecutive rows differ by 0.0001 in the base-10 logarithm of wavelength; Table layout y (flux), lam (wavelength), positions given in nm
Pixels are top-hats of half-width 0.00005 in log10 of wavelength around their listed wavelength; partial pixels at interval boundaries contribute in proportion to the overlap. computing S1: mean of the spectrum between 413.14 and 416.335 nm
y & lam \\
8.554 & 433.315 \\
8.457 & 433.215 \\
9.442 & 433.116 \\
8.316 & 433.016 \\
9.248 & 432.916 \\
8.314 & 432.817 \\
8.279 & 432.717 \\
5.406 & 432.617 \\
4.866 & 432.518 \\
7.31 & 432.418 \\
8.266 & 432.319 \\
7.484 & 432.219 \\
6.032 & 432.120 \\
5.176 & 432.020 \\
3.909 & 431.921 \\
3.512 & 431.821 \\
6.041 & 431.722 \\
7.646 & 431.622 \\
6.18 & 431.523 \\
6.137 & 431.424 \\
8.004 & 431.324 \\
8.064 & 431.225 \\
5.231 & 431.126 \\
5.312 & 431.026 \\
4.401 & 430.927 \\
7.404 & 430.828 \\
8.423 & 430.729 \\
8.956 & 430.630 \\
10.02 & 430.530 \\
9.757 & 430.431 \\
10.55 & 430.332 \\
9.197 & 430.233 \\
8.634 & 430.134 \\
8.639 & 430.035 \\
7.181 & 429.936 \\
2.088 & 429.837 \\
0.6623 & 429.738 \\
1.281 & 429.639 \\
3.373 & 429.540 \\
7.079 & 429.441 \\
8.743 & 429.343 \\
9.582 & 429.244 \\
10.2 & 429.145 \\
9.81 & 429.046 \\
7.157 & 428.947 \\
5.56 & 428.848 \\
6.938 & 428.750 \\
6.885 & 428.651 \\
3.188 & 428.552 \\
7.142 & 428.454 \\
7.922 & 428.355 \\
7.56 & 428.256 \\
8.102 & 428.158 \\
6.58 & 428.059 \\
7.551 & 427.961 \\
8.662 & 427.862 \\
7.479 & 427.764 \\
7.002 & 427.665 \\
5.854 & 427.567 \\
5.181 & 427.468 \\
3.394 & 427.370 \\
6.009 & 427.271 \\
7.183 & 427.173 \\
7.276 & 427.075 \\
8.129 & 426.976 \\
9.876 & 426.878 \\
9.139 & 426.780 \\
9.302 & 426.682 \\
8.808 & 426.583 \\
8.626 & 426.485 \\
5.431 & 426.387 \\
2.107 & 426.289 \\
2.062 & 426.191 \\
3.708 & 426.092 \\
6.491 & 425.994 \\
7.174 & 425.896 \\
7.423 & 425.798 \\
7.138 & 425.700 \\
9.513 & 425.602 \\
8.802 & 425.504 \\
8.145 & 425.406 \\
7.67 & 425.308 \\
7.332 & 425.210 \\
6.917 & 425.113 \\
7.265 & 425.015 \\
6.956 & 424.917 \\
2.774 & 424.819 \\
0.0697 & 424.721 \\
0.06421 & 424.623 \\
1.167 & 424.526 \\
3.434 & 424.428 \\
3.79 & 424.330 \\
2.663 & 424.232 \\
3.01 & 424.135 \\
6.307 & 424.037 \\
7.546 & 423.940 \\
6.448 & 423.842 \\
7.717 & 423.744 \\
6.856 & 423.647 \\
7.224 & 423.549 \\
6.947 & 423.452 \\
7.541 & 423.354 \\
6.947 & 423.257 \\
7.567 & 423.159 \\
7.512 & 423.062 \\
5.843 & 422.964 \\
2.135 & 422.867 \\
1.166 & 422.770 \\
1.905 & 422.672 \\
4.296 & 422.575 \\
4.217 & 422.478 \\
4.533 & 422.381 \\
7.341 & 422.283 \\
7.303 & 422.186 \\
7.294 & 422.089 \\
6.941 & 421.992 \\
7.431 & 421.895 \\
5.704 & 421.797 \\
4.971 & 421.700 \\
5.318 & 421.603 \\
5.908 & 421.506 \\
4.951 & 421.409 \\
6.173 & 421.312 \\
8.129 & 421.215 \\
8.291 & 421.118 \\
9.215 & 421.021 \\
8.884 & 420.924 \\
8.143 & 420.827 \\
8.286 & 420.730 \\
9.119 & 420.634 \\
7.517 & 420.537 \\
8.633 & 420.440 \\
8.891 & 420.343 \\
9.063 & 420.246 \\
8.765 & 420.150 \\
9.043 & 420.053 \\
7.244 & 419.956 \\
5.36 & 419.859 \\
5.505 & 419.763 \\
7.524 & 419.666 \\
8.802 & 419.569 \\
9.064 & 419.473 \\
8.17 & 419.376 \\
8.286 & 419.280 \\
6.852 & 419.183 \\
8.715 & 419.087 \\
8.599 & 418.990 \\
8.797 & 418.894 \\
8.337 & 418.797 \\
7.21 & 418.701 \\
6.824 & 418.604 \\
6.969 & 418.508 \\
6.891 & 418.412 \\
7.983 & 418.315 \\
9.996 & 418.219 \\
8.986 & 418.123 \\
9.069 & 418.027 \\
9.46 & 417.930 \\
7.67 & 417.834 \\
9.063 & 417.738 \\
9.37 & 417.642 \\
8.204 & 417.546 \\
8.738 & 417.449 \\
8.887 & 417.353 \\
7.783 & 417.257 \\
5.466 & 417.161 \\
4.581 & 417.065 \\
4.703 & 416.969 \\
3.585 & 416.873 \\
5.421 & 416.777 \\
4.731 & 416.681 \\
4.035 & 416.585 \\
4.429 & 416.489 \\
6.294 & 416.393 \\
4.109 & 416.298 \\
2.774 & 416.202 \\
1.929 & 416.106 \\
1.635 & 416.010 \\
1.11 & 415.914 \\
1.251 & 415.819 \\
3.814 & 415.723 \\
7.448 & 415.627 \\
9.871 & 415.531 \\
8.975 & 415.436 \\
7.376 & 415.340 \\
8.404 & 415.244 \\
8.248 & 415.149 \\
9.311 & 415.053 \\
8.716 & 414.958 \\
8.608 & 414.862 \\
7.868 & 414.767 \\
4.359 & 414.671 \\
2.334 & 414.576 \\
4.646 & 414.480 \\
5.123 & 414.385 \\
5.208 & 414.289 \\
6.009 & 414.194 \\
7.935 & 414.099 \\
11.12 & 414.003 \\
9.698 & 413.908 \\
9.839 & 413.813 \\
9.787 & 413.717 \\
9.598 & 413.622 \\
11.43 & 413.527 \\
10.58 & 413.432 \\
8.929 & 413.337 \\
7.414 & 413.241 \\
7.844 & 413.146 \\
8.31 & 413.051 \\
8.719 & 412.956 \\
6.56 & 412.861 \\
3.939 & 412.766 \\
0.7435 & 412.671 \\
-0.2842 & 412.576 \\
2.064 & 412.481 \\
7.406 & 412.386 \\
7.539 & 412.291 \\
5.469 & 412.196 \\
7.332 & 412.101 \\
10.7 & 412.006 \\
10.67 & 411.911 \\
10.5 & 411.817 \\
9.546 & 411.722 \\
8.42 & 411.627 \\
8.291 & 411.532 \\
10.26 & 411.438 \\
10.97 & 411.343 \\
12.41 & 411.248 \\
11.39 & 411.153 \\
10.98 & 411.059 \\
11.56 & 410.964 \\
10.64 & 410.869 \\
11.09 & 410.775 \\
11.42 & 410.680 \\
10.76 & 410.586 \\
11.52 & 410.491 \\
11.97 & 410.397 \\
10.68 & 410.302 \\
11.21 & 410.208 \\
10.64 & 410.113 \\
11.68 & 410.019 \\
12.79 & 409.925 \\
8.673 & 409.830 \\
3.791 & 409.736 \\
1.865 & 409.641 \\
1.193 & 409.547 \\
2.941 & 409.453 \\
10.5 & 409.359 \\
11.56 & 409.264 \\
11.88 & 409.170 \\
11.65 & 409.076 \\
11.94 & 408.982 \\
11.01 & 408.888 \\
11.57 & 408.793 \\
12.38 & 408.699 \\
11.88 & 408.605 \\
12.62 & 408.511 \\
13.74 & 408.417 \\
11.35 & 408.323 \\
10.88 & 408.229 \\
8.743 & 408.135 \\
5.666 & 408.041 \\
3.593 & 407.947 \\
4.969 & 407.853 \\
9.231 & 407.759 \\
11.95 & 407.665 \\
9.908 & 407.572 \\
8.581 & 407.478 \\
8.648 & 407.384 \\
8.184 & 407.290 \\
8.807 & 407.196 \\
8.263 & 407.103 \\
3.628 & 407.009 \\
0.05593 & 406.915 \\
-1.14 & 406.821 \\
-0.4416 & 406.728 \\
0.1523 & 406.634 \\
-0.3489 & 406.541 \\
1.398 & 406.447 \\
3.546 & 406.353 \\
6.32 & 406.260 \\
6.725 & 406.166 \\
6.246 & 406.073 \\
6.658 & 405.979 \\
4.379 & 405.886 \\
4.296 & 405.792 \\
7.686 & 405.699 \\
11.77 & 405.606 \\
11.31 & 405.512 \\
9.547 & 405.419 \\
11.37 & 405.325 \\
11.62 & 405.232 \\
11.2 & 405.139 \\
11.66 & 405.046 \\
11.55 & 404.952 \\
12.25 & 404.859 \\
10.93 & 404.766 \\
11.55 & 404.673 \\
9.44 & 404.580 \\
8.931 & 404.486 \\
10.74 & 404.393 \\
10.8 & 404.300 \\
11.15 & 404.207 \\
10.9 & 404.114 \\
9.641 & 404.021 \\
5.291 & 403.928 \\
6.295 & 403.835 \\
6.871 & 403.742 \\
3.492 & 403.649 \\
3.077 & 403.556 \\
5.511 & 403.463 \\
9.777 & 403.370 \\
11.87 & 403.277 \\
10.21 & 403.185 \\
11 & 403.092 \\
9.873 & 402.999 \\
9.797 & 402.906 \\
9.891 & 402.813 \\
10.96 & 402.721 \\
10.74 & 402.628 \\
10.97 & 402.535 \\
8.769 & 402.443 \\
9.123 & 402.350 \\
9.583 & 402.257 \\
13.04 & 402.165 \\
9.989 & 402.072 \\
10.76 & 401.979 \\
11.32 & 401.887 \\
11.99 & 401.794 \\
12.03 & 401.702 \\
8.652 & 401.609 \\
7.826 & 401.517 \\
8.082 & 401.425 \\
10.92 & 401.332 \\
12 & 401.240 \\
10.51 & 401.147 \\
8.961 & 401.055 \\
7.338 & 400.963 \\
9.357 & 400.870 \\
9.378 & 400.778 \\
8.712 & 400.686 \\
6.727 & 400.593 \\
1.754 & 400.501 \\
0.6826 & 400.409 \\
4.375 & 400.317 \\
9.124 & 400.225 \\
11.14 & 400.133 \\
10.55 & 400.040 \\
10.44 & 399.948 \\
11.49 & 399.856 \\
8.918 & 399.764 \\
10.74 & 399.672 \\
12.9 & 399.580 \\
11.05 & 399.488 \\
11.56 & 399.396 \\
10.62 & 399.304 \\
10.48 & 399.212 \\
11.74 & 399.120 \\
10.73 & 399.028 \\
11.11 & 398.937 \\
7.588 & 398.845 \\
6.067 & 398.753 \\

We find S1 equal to 6.85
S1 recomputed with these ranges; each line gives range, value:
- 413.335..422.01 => 7.19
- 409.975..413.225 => 8.89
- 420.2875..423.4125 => 6.51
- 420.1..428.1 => 6.37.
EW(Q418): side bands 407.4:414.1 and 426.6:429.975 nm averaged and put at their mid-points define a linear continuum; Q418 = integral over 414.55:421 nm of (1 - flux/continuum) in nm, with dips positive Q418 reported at 0.83 nm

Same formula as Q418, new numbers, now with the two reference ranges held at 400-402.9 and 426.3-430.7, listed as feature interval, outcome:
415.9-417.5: 0.65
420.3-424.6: 0.86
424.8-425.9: 0.00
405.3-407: 0.77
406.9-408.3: 0.18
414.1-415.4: 0.24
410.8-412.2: -0.27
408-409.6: -0.26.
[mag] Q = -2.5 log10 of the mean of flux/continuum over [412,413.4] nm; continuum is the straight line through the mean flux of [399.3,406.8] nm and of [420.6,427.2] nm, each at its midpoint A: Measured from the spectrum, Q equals 0.23 mag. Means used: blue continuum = 8.7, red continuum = 6.19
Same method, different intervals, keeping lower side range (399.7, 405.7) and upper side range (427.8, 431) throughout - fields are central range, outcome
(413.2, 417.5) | 0.27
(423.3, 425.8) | 0.29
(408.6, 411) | -0.12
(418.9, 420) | 0.04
